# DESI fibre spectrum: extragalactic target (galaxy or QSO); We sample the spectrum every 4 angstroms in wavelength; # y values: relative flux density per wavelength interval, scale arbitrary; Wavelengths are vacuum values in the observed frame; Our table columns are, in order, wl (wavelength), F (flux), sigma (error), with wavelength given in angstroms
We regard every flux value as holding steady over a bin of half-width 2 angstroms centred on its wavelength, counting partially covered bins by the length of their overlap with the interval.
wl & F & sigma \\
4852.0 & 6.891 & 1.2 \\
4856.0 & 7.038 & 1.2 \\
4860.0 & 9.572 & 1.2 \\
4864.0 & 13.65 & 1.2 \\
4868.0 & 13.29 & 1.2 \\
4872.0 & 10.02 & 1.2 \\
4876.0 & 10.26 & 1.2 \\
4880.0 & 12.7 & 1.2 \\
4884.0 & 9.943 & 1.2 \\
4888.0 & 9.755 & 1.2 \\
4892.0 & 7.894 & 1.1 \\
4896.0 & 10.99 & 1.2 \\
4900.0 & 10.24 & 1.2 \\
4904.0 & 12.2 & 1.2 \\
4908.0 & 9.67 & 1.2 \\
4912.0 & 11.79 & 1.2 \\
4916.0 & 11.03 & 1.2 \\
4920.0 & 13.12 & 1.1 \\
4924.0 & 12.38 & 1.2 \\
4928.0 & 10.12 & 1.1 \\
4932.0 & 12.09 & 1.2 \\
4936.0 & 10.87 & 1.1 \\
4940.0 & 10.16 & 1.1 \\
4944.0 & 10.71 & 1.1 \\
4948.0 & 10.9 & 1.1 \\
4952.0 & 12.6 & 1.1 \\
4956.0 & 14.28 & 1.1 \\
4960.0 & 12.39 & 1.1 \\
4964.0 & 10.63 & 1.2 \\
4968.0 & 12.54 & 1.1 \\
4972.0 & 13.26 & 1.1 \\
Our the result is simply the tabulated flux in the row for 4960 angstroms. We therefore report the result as 12.39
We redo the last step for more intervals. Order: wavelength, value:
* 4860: 9.572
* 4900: 10.24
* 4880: 12.7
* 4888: 9.755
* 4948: 10.9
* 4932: 12.09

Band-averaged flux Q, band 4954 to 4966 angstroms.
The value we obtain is 12.4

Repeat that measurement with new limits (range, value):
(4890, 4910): 10.2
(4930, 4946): 11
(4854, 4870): 10.9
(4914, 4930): 11.7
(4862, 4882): 12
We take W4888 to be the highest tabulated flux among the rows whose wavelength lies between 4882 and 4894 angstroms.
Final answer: 9.943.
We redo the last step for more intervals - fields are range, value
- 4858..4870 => 13.65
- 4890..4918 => 12.2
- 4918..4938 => 13.12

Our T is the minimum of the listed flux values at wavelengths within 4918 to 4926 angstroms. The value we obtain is 12.38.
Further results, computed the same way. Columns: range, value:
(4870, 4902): 7.894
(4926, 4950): 10.12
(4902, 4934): 9.67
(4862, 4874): 10.02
